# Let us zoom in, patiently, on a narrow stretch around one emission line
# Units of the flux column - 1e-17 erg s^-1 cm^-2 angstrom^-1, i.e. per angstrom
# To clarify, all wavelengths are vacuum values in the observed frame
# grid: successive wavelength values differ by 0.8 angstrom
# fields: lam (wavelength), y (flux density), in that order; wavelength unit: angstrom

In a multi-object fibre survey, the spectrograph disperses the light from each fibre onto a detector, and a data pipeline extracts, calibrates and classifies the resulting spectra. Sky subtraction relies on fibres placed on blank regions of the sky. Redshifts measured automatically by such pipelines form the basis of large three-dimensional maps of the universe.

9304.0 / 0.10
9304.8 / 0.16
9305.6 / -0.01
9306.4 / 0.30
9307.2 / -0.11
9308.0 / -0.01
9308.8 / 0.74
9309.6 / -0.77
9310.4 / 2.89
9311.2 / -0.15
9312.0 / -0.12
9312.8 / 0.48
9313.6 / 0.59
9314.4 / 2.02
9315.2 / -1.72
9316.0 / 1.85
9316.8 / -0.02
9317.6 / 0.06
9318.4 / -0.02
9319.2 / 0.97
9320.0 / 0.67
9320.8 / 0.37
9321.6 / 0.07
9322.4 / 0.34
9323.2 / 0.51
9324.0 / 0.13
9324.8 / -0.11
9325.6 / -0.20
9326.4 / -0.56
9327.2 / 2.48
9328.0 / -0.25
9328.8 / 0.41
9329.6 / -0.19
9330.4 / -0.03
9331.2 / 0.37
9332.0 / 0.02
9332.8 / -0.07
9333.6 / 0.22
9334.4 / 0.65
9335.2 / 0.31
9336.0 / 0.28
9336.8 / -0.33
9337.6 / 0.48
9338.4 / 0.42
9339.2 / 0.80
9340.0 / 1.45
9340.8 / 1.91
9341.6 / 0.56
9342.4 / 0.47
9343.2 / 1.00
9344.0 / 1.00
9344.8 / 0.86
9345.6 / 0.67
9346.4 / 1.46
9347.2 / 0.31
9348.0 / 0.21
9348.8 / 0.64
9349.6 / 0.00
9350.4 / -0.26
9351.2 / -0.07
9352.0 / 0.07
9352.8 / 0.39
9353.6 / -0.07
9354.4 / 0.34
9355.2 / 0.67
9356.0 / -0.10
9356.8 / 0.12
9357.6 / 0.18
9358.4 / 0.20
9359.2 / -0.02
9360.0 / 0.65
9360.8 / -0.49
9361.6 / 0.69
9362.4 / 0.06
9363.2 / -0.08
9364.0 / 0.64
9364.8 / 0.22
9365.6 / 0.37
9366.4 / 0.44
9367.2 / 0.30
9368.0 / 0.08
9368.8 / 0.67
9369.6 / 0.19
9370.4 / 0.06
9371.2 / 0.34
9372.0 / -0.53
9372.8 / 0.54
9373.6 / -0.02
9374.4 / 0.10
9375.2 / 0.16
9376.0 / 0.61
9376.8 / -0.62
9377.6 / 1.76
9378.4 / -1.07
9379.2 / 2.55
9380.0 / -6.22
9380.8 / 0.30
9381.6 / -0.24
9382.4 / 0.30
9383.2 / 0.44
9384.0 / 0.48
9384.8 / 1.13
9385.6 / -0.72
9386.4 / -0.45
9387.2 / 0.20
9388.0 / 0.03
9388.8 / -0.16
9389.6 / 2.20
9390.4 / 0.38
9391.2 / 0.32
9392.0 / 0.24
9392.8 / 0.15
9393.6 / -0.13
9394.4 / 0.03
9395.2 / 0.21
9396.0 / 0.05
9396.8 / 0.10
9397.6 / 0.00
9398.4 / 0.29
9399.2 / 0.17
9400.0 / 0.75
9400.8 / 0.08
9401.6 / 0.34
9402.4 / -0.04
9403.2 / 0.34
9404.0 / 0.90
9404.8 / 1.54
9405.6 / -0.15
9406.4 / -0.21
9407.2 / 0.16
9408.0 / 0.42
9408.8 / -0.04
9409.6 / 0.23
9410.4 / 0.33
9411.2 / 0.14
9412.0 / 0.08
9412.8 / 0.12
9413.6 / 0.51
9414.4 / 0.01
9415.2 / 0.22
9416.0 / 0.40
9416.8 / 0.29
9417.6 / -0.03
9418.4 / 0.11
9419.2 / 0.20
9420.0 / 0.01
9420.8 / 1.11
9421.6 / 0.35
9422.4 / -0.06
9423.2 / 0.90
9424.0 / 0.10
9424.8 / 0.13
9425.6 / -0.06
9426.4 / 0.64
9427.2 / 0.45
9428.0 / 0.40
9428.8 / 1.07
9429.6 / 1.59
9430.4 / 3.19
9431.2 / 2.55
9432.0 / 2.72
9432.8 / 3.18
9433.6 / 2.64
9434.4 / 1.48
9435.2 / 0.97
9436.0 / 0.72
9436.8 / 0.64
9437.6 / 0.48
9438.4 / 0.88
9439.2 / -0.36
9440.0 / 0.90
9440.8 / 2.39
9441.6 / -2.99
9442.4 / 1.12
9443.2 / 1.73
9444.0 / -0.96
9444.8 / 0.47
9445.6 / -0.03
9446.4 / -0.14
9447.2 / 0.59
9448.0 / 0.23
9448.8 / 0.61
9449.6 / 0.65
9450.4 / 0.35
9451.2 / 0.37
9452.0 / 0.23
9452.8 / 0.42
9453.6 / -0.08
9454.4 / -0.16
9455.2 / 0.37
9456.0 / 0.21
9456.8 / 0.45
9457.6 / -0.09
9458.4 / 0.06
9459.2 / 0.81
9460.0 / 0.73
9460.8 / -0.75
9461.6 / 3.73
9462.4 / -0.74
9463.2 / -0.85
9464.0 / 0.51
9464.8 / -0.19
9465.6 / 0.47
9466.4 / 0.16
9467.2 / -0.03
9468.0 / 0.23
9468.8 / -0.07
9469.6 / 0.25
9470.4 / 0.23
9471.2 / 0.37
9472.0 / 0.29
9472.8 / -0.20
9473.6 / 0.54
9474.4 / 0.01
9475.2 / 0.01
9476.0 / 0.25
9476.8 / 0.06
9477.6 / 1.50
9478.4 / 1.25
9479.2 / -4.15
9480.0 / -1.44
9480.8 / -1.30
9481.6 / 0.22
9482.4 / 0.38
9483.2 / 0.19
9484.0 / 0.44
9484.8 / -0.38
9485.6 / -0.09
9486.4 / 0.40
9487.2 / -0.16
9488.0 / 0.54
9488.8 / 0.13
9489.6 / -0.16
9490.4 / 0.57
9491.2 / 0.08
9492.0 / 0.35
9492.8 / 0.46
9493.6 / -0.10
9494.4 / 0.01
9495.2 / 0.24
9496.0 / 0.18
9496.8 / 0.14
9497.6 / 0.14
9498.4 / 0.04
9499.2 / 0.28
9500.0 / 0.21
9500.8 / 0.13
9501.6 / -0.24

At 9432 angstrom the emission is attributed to [O III]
